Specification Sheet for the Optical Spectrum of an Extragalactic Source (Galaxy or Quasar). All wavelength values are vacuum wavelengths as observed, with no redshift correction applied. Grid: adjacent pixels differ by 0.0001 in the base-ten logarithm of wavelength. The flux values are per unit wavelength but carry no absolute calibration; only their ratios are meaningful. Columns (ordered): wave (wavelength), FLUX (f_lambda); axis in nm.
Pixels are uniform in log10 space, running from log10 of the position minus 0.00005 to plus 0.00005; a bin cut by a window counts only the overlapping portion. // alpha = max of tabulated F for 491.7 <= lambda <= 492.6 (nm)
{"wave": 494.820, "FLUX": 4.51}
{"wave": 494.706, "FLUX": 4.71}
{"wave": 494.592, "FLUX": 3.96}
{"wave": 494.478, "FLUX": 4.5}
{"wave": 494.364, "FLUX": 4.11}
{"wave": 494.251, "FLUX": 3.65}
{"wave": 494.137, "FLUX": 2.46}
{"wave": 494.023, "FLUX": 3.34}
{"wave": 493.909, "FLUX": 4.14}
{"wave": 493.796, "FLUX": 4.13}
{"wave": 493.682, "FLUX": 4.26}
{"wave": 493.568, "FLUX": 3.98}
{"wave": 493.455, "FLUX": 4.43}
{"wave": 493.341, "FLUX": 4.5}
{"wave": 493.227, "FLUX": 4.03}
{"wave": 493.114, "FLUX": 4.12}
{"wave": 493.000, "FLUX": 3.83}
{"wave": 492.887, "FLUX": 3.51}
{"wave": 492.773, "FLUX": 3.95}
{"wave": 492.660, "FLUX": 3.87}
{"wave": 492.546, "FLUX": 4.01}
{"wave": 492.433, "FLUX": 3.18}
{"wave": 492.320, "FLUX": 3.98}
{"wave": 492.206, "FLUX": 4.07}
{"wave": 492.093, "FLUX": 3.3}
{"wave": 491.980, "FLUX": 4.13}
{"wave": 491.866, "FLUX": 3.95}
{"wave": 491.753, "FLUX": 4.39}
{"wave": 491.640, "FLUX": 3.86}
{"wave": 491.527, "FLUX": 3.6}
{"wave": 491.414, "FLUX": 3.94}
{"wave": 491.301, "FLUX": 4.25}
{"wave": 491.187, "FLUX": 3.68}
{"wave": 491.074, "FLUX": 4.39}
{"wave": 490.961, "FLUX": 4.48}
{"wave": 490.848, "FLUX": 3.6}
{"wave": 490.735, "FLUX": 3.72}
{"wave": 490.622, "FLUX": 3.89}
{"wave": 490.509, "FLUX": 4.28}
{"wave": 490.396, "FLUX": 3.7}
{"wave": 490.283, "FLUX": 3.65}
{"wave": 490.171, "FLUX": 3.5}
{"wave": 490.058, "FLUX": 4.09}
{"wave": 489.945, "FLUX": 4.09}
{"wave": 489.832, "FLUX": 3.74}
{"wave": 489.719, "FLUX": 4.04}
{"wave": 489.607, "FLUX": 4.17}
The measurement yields 4.39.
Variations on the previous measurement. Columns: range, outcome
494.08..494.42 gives 4.11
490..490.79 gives 4.28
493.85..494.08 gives 4.14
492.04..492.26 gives 4.07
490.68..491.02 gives 4.48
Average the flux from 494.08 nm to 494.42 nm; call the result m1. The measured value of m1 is 3.41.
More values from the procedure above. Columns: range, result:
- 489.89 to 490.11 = 4.09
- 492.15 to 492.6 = 3.81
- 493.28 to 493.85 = 4.25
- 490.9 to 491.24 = 4.18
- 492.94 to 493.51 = 4.18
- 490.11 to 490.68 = 3.81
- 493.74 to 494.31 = 3.55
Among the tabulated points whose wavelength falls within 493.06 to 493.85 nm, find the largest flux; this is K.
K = 4.5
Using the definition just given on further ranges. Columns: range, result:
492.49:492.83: 4.01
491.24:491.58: 4.25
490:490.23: 4.09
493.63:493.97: 4.26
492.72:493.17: 4.12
